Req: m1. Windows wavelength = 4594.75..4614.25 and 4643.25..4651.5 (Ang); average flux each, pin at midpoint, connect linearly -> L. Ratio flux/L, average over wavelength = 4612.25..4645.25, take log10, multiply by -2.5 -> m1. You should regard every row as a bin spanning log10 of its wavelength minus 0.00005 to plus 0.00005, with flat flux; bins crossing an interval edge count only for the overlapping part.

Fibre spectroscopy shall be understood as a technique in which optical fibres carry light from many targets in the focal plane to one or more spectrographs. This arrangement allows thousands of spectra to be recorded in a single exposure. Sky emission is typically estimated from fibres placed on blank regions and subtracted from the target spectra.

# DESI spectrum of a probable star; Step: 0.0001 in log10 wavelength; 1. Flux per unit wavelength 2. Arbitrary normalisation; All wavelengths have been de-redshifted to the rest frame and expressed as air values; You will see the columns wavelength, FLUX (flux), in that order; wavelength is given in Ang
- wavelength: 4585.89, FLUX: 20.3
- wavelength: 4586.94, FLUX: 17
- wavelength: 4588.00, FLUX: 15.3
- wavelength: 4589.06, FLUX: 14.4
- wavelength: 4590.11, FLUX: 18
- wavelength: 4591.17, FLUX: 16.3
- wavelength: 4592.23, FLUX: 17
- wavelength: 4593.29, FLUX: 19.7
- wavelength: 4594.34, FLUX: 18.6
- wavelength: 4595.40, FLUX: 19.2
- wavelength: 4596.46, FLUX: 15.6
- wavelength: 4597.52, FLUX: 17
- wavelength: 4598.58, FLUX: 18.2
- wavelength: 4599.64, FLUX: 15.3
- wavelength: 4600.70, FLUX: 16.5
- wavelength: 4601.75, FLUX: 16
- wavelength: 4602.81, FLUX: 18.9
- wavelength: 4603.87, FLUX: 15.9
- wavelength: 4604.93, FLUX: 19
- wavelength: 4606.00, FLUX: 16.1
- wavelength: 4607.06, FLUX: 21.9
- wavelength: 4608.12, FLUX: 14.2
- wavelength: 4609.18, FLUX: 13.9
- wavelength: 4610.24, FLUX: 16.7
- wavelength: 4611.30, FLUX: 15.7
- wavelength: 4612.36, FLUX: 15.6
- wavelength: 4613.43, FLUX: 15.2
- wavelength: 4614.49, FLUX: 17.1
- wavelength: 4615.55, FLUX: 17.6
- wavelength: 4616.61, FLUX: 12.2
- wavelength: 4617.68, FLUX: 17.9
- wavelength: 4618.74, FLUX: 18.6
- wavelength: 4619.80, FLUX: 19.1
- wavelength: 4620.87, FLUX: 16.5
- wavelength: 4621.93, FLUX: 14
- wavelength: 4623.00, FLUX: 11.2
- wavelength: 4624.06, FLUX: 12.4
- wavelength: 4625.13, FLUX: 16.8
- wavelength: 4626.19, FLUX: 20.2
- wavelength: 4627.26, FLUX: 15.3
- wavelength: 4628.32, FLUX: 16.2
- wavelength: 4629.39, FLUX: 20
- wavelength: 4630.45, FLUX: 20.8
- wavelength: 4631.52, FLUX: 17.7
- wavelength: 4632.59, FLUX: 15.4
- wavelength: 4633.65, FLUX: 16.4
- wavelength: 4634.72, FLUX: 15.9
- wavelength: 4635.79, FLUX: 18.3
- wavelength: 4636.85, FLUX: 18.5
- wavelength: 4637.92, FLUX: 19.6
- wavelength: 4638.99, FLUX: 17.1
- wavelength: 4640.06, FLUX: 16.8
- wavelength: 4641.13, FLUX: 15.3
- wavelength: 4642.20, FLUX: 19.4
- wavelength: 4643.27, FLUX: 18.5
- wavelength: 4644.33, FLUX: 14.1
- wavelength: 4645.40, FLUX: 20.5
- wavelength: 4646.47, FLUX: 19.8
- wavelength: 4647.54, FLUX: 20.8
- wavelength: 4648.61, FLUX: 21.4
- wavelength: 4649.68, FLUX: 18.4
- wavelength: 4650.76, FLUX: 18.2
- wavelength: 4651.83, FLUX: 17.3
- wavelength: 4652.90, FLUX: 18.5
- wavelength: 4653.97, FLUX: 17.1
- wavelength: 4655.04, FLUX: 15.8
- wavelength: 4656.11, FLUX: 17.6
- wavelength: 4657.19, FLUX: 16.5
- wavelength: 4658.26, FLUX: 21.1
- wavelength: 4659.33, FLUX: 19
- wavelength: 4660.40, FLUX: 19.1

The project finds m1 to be 0.07 mag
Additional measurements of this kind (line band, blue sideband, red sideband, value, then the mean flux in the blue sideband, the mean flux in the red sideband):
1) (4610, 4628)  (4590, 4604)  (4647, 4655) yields 0.119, 17.3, 18.6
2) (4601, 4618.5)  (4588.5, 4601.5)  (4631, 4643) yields 0.043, 17.1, 17.3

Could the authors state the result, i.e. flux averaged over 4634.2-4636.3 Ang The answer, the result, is 17.1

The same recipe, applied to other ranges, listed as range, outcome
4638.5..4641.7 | 16.4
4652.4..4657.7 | 17.1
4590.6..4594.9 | 17.9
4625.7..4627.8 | 17.7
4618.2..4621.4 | 18.1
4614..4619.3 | 16.7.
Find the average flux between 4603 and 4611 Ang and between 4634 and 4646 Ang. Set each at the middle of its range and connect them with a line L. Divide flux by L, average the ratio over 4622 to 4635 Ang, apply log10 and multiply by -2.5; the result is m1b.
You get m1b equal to 0.059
